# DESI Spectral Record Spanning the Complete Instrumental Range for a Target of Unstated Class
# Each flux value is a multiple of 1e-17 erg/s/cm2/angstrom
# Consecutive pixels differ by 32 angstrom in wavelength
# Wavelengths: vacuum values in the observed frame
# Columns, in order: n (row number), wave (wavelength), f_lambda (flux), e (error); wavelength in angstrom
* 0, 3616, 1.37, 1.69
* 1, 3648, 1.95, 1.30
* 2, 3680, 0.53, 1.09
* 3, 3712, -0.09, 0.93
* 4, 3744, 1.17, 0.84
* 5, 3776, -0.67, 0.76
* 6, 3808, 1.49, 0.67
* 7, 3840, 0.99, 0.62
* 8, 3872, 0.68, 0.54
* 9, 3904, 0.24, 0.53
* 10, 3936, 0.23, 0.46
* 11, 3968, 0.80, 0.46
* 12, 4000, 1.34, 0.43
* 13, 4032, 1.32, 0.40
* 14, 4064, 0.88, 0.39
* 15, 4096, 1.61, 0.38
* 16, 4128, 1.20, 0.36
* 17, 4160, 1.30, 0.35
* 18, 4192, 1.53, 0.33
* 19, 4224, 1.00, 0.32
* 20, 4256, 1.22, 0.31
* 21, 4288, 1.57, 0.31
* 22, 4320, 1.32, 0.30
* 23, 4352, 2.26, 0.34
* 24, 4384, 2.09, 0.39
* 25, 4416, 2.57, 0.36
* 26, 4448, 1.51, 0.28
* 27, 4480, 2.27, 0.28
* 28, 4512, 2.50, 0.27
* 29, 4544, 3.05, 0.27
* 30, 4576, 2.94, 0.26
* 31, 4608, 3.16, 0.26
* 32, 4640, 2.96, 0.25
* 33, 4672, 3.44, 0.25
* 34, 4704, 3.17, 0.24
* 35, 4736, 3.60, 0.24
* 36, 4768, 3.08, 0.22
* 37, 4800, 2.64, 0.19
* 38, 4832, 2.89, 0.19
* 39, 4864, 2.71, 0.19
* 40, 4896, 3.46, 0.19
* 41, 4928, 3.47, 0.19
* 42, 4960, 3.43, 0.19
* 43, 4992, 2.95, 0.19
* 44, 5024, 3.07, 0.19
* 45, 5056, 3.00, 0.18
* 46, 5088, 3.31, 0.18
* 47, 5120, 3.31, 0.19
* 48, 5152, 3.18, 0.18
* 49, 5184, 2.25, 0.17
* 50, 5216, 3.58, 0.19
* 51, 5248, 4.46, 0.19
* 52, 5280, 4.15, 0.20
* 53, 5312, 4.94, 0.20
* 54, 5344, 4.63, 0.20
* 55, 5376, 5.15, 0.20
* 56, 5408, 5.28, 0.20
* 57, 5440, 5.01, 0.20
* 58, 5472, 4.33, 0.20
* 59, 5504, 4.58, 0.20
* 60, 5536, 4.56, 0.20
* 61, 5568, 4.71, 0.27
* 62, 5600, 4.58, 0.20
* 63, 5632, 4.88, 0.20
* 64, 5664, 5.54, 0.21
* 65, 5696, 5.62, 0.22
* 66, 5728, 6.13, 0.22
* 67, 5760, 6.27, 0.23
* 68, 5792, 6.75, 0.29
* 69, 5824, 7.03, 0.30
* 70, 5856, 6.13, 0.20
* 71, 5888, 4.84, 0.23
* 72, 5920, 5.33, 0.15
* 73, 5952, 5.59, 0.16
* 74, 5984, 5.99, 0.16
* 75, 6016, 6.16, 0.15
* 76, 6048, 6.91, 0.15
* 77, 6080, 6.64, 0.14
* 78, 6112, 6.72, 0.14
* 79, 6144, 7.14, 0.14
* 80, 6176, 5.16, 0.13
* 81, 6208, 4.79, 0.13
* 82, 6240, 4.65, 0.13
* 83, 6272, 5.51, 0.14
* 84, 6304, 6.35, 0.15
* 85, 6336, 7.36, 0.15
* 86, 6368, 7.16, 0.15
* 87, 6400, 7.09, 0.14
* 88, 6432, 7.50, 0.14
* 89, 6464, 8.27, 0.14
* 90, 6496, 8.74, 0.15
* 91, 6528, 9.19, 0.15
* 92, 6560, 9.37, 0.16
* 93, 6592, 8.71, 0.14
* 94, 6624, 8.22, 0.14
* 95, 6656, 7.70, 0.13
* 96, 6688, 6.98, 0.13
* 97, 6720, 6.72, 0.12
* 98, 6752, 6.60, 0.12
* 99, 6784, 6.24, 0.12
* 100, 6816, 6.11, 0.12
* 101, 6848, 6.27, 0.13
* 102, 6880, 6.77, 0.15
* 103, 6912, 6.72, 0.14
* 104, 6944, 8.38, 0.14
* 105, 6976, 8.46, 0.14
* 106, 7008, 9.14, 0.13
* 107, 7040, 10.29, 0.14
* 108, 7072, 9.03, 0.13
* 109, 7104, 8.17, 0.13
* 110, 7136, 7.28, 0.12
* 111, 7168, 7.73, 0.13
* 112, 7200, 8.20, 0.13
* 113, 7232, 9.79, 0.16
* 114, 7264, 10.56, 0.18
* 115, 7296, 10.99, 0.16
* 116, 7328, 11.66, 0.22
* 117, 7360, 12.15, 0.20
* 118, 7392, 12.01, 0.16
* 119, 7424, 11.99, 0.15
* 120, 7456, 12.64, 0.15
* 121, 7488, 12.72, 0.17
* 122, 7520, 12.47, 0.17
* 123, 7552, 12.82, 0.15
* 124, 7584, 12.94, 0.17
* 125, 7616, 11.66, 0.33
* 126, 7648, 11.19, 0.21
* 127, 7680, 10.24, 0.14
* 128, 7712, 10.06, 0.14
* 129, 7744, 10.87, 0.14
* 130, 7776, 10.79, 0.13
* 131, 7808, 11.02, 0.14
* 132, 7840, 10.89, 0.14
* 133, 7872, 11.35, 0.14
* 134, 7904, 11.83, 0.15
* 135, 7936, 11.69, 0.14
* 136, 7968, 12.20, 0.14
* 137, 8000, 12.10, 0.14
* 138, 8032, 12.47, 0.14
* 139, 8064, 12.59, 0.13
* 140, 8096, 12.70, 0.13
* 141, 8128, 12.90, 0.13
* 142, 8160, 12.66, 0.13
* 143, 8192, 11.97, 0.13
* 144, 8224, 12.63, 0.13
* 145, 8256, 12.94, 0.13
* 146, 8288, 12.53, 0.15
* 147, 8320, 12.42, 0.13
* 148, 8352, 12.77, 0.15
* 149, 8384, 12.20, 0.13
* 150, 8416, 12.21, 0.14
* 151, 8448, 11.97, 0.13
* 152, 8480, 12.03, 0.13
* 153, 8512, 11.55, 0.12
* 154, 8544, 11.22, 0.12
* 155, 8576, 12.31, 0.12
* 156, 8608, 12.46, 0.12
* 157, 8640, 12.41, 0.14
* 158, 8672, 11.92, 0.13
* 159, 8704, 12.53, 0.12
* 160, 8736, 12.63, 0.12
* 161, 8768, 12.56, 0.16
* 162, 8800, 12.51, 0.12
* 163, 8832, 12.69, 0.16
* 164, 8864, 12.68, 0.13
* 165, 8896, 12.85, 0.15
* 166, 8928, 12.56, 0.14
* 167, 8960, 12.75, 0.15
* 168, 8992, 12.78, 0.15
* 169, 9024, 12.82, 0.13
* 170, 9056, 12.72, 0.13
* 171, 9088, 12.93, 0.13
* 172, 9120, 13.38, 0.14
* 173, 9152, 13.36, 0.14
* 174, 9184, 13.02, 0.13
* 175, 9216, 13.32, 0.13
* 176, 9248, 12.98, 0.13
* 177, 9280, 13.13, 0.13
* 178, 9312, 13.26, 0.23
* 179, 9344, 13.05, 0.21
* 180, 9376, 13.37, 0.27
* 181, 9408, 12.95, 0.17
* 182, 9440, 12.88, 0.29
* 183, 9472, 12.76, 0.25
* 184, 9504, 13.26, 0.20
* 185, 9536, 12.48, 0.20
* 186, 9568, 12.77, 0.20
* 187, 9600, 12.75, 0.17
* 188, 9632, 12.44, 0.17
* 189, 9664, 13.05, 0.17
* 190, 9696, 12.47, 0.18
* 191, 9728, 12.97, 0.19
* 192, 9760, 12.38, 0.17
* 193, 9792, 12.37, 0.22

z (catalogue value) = 0.00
